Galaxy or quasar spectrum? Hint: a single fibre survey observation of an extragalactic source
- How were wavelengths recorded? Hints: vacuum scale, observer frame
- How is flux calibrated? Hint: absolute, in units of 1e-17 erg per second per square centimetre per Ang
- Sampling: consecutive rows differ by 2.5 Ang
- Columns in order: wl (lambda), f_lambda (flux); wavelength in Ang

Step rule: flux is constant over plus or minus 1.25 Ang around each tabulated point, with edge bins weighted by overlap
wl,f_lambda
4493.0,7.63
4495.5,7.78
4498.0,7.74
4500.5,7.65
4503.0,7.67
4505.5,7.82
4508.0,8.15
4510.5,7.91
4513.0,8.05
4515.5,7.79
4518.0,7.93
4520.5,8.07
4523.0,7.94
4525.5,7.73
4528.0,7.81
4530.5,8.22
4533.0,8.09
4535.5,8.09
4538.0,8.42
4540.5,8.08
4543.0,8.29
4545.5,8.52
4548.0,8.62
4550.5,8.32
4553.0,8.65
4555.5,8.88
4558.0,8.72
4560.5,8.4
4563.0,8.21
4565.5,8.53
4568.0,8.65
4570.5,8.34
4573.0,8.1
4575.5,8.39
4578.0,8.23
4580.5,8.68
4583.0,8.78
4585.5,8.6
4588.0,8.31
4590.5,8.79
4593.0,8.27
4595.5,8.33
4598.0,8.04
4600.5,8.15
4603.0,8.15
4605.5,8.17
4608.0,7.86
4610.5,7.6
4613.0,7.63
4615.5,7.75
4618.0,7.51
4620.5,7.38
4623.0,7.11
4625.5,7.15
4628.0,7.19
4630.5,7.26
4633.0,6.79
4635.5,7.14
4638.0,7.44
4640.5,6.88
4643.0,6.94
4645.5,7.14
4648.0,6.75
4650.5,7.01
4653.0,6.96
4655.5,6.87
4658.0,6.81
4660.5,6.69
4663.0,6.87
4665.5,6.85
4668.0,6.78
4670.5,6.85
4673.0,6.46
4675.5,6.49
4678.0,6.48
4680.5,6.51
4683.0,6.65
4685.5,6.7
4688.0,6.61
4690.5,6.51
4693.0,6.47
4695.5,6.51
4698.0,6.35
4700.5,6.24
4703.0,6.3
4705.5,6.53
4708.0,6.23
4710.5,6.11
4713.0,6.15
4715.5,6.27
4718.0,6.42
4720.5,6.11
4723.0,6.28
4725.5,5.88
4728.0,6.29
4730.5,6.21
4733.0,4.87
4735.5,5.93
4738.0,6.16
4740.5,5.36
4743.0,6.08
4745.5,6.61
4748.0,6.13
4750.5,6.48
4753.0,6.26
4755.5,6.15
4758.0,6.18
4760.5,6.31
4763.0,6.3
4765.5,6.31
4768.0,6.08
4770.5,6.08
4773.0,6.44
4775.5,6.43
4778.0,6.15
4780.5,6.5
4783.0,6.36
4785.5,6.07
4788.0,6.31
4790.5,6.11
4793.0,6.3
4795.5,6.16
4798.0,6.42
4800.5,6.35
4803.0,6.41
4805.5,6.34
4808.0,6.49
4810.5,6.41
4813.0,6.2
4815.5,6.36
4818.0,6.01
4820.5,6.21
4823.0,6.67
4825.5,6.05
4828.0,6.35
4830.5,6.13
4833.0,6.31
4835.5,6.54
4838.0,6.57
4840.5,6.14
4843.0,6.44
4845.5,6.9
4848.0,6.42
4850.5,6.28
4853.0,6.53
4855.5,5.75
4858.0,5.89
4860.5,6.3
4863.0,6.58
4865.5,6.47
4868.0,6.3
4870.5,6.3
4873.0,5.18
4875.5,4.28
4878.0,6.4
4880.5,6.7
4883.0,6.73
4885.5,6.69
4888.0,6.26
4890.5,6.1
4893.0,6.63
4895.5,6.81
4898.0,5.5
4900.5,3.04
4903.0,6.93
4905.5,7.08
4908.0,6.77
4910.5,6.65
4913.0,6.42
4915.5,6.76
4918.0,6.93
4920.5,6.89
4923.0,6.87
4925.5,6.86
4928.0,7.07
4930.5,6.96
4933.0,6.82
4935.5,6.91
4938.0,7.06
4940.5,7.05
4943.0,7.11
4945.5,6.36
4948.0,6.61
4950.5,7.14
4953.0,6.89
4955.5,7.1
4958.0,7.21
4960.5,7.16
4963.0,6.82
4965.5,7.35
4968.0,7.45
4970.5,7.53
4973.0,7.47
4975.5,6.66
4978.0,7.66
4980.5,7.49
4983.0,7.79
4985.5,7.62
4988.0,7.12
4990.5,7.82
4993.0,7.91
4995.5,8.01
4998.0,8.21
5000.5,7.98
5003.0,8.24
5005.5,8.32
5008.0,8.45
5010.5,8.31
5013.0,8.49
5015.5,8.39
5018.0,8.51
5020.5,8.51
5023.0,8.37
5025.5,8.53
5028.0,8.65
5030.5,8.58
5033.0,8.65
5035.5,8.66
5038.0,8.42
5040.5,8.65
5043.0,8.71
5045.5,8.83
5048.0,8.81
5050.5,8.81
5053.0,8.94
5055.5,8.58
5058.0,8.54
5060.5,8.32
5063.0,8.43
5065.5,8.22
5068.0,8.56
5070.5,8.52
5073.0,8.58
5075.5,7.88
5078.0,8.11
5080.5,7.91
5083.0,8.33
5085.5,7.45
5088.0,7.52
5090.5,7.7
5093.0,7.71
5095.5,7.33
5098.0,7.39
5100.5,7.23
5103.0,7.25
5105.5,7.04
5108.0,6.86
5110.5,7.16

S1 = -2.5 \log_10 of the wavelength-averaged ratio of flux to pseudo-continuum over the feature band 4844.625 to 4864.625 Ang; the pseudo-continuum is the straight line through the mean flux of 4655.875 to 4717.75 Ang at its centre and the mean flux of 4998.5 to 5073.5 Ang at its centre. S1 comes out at 0.182 mag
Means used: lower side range 6.52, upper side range 8.51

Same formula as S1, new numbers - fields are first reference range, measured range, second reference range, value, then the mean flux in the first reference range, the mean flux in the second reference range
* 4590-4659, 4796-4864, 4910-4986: 0.14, 7.45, 7.05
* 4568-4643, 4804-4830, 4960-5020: 0.23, 7.86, 7.8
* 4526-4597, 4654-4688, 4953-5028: 0.23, 8.4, 7.81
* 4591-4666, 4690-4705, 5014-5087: 0.18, 7.38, 8.46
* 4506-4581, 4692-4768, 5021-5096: 0.32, 8.25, 8.36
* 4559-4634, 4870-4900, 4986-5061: 0.34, 8.02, 8.4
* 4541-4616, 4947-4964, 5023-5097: 0.19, 8.34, 8.34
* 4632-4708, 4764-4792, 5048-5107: 0.13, 6.71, 8.03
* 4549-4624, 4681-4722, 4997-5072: 0.28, 8.22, 8.51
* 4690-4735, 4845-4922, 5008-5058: 0.19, 6.2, 8.59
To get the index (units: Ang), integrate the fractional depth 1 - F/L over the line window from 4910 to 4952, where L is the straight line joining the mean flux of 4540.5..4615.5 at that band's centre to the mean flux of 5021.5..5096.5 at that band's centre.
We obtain 7.50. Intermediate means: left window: 8.34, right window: 8.35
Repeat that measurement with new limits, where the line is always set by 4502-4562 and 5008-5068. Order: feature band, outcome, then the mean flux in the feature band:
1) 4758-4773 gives 3.8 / 6.23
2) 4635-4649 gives 2.1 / 7.05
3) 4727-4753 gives 7.2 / 6.02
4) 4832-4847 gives 3.4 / 6.49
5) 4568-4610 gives -0.5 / 8.32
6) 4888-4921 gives 8.3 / 6.33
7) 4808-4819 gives 2.8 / 6.28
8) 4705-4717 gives 3.0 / 6.24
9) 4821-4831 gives 2.5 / 6.31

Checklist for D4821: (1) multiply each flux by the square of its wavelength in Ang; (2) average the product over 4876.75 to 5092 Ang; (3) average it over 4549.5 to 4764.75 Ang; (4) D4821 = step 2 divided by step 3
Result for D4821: 1.2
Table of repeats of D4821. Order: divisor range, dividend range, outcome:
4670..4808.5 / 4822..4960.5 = 1.10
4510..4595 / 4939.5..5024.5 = 1.10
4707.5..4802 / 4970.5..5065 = 1.49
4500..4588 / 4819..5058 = 1.03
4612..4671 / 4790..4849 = 0.97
